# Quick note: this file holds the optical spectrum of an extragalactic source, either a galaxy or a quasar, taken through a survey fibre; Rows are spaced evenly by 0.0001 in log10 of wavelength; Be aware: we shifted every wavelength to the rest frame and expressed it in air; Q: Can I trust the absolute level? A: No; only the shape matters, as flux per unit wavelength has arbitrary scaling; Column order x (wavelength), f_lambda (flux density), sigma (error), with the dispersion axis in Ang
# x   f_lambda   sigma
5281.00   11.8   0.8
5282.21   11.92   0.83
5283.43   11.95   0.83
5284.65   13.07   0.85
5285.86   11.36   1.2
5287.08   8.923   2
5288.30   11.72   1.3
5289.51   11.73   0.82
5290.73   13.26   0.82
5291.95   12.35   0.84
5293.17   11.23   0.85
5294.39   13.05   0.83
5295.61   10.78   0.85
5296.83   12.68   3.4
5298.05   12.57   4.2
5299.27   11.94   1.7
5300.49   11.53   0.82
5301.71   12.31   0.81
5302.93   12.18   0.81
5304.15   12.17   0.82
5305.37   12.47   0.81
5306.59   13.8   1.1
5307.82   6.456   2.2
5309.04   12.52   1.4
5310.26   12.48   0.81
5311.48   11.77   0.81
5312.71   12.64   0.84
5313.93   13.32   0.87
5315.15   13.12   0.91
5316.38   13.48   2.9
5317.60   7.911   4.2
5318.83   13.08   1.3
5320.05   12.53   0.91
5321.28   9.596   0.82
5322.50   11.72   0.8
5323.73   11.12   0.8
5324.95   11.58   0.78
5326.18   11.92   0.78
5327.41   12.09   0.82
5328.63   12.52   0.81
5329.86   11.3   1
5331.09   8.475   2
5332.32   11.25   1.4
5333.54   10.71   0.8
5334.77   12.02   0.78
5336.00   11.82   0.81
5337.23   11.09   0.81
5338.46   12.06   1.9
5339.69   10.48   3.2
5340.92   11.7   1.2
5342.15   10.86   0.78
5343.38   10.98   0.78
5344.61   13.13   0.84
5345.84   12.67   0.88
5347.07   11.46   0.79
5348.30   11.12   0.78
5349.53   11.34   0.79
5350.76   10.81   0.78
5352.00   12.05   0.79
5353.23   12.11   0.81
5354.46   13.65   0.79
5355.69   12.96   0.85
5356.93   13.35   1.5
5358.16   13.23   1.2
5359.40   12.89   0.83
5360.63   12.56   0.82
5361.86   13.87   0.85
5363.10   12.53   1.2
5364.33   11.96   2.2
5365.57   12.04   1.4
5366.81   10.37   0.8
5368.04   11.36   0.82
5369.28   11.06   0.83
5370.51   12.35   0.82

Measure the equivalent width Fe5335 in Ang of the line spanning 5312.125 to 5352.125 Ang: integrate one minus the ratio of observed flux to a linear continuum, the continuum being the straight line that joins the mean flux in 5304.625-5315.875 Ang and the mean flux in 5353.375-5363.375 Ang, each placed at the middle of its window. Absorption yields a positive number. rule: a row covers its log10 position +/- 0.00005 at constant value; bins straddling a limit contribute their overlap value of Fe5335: 3.08 Ang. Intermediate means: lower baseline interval 12.1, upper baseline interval 13.1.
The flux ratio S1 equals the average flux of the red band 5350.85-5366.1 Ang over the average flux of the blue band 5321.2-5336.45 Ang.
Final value 1.12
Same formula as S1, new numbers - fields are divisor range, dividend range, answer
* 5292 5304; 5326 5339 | 0.94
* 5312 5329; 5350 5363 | 1.07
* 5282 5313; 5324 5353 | 0.97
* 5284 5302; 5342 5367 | 1.03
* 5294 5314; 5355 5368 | 1.04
